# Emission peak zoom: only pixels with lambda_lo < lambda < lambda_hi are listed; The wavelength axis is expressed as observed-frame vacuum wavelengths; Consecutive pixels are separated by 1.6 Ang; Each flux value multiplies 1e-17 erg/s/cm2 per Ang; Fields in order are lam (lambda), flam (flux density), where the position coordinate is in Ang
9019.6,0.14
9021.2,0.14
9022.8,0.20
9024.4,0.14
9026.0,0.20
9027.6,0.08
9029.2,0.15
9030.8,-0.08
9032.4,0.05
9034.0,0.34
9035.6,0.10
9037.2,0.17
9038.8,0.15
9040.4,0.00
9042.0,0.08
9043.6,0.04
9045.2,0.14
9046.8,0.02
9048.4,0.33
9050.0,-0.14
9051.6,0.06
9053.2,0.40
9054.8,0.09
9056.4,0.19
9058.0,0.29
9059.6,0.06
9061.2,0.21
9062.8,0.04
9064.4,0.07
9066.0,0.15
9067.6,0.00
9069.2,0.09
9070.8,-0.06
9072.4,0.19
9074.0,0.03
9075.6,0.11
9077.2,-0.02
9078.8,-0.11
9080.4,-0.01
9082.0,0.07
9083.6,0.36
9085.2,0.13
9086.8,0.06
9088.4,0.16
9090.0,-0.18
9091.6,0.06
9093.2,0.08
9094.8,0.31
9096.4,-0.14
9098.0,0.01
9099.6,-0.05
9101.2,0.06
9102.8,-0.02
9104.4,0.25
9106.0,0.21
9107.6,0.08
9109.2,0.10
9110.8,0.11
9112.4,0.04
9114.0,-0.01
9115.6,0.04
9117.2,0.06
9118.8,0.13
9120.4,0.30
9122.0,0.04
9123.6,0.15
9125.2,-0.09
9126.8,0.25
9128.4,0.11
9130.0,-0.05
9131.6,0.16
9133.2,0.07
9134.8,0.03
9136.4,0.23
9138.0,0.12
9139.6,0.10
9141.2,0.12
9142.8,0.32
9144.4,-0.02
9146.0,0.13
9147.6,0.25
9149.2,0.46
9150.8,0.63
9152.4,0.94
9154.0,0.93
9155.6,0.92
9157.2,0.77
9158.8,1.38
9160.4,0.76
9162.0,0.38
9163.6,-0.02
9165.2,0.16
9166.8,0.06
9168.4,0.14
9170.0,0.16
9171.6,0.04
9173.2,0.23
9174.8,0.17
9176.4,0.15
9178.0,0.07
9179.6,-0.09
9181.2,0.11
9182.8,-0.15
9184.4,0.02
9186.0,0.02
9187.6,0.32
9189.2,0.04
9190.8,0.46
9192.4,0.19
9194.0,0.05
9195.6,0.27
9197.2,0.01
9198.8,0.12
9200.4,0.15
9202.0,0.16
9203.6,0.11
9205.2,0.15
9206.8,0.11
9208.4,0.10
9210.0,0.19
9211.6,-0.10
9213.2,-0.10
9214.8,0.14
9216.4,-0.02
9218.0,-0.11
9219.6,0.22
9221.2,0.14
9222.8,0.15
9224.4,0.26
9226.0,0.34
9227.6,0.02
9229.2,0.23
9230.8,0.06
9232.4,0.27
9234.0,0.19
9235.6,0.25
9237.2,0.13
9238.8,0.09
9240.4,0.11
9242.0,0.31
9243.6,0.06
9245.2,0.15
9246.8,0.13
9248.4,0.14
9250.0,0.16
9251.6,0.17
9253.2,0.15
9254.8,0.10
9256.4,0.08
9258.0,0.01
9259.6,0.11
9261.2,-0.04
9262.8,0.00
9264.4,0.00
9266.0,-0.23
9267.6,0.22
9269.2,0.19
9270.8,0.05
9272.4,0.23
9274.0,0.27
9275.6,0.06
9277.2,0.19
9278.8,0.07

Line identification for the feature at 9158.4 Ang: [O II]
